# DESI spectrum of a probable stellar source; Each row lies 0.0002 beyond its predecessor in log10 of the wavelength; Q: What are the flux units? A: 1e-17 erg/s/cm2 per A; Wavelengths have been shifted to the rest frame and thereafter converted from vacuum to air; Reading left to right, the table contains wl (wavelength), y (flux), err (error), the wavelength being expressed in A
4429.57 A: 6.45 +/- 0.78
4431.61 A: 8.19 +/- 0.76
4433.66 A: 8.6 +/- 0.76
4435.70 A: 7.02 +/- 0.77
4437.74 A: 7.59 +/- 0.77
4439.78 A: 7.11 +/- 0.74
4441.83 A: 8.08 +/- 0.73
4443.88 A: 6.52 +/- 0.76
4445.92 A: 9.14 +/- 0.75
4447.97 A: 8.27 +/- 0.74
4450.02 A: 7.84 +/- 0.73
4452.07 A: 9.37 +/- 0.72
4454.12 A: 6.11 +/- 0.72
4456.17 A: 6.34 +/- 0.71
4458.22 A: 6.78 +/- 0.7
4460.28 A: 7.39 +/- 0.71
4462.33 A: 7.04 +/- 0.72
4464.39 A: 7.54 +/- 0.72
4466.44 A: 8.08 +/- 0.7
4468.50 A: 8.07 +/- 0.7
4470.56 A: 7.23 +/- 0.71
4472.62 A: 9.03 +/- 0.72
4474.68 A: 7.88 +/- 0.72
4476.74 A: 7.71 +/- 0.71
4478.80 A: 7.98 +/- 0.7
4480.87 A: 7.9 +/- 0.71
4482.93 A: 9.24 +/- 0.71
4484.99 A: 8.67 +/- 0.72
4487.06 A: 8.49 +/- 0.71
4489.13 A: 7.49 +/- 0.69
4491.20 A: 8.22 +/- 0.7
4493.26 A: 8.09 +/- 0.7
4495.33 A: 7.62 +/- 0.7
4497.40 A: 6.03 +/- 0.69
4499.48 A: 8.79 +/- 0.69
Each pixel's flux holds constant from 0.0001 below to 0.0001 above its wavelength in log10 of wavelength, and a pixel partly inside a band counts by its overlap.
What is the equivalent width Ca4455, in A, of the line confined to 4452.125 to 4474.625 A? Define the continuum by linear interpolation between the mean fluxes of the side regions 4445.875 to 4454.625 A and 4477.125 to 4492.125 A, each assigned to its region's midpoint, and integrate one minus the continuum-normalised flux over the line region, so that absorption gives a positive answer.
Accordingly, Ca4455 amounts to 1.98 A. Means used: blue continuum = 8.15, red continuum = 8.26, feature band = 7.47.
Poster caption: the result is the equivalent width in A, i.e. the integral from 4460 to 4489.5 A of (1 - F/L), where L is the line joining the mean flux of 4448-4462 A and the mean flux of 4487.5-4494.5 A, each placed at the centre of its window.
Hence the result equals -1.18 A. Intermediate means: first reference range 7.36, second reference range 7.97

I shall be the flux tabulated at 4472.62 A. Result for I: 9.03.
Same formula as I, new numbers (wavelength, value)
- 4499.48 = 8.79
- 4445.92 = 9.14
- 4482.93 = 9.24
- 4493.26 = 8.09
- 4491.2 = 8.22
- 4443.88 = 6.52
